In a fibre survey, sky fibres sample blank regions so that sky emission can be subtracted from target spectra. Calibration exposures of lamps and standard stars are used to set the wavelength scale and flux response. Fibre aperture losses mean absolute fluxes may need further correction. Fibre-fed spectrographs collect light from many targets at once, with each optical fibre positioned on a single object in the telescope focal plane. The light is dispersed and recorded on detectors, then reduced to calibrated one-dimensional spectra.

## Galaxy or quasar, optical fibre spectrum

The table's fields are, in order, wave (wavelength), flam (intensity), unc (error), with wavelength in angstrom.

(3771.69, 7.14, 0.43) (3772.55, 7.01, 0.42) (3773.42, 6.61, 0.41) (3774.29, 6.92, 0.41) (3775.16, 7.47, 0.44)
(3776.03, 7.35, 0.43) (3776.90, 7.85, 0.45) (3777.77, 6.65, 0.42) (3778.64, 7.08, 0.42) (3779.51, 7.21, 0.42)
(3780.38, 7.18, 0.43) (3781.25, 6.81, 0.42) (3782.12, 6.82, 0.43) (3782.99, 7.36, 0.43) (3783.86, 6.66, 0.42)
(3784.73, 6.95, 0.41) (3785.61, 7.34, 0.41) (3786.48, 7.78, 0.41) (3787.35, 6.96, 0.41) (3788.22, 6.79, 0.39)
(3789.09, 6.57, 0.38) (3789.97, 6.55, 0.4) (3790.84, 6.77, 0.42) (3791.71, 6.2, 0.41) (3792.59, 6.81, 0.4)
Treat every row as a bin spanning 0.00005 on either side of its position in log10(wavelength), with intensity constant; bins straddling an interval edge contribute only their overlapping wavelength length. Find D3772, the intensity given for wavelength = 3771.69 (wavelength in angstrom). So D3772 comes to 7.14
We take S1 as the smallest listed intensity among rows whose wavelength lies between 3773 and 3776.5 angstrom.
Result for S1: 6.61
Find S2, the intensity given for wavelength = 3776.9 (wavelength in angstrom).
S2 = 7.85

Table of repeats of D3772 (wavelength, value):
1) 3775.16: 7.47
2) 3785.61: 7.34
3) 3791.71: 6.2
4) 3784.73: 6.95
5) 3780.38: 7.18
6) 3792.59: 6.81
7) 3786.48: 7.78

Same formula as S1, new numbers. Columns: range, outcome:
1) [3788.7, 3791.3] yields 6.55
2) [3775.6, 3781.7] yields 6.65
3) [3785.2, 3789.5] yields 6.57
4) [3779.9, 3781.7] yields 6.81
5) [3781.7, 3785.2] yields 6.66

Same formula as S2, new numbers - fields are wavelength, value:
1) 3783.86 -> 6.66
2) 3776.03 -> 7.35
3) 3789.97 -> 6.55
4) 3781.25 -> 6.81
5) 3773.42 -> 6.61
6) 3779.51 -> 7.21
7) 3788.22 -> 6.79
